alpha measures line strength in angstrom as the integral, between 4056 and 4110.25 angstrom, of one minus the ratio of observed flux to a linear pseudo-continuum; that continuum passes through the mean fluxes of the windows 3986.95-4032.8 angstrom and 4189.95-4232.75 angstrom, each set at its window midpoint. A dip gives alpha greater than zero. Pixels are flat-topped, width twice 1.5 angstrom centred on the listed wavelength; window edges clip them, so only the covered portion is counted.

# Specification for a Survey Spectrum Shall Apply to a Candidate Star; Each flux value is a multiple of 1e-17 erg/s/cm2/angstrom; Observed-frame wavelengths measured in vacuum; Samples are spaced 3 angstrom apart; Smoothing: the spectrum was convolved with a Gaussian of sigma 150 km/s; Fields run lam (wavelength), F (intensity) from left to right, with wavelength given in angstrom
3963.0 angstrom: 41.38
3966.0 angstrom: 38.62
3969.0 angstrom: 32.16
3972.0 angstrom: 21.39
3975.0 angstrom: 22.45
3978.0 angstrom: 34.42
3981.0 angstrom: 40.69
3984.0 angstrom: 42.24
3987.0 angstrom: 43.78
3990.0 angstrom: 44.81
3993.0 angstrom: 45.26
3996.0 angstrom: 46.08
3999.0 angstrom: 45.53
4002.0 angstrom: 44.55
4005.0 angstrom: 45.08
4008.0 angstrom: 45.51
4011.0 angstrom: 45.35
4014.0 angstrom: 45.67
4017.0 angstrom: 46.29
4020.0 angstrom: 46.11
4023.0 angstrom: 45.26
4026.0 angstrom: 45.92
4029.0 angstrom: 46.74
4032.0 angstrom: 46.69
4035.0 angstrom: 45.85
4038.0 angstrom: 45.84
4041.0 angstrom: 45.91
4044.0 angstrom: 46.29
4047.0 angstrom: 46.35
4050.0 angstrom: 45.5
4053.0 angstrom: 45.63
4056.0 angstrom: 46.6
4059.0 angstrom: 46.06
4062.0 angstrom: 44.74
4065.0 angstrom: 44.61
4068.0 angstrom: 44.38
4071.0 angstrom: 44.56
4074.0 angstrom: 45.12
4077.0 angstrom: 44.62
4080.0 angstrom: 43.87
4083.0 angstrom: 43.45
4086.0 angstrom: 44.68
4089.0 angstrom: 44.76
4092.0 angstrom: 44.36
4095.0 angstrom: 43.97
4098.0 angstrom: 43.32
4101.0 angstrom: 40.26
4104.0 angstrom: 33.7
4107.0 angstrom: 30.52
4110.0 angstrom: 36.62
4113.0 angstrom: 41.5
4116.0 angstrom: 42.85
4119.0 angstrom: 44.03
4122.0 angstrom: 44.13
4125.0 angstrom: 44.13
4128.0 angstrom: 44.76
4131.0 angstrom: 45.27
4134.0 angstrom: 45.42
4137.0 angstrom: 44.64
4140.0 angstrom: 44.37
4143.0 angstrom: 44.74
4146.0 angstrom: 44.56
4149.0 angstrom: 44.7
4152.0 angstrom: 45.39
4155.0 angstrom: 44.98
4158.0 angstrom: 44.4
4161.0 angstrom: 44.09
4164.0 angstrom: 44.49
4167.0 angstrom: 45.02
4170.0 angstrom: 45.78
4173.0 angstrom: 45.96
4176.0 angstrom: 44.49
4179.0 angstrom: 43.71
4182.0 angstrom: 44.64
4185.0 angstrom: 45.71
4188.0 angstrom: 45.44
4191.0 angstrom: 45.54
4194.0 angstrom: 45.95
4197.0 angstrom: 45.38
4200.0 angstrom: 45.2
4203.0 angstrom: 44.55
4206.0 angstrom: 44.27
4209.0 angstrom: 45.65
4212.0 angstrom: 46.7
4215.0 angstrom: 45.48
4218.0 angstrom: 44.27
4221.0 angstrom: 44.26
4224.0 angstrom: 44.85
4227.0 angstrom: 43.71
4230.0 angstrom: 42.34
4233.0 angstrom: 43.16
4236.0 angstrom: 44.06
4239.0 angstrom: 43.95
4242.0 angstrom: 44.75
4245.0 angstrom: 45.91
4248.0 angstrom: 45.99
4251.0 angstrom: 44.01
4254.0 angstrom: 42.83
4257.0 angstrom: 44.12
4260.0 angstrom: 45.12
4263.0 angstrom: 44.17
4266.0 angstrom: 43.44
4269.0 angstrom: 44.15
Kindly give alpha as 3.2 angstrom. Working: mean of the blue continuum 45.6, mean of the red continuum 44.8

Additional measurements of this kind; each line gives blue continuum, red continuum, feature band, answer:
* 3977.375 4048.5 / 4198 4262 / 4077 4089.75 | 0.2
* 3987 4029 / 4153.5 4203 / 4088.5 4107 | 1.9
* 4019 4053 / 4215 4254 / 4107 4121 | 1.6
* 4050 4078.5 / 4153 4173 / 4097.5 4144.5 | 3.3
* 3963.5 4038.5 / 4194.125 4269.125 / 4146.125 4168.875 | -0.5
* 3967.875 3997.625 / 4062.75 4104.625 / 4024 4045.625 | -3.0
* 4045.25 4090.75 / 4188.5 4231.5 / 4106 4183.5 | 2.1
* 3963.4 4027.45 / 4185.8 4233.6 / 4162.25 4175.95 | -0.3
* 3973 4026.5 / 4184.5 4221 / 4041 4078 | -1.6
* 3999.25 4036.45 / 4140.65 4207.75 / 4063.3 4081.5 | 0.4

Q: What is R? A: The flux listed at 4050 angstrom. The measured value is 45.5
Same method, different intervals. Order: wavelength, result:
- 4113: 41.5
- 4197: 45.38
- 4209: 45.65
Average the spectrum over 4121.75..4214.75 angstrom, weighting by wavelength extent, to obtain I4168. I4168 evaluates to 45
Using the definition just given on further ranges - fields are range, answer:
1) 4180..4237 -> 44.8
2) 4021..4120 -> 43.8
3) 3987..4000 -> 45.2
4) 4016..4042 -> 46.1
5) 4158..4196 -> 45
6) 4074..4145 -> 42.7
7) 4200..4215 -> 45.3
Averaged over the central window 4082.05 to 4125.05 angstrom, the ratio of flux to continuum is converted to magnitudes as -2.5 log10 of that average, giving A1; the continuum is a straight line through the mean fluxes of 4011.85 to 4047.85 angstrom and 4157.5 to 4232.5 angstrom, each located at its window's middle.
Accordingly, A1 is 0.104 mag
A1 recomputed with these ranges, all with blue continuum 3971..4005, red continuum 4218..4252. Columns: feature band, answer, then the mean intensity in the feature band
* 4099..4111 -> 0.178 mag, 35.6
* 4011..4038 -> -0.141 mag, 46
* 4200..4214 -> -0.037 mag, 45.3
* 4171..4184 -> -0.039 mag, 44.8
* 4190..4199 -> -0.051 mag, 45.6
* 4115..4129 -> -0.045 mag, 44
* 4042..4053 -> -0.129 mag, 46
